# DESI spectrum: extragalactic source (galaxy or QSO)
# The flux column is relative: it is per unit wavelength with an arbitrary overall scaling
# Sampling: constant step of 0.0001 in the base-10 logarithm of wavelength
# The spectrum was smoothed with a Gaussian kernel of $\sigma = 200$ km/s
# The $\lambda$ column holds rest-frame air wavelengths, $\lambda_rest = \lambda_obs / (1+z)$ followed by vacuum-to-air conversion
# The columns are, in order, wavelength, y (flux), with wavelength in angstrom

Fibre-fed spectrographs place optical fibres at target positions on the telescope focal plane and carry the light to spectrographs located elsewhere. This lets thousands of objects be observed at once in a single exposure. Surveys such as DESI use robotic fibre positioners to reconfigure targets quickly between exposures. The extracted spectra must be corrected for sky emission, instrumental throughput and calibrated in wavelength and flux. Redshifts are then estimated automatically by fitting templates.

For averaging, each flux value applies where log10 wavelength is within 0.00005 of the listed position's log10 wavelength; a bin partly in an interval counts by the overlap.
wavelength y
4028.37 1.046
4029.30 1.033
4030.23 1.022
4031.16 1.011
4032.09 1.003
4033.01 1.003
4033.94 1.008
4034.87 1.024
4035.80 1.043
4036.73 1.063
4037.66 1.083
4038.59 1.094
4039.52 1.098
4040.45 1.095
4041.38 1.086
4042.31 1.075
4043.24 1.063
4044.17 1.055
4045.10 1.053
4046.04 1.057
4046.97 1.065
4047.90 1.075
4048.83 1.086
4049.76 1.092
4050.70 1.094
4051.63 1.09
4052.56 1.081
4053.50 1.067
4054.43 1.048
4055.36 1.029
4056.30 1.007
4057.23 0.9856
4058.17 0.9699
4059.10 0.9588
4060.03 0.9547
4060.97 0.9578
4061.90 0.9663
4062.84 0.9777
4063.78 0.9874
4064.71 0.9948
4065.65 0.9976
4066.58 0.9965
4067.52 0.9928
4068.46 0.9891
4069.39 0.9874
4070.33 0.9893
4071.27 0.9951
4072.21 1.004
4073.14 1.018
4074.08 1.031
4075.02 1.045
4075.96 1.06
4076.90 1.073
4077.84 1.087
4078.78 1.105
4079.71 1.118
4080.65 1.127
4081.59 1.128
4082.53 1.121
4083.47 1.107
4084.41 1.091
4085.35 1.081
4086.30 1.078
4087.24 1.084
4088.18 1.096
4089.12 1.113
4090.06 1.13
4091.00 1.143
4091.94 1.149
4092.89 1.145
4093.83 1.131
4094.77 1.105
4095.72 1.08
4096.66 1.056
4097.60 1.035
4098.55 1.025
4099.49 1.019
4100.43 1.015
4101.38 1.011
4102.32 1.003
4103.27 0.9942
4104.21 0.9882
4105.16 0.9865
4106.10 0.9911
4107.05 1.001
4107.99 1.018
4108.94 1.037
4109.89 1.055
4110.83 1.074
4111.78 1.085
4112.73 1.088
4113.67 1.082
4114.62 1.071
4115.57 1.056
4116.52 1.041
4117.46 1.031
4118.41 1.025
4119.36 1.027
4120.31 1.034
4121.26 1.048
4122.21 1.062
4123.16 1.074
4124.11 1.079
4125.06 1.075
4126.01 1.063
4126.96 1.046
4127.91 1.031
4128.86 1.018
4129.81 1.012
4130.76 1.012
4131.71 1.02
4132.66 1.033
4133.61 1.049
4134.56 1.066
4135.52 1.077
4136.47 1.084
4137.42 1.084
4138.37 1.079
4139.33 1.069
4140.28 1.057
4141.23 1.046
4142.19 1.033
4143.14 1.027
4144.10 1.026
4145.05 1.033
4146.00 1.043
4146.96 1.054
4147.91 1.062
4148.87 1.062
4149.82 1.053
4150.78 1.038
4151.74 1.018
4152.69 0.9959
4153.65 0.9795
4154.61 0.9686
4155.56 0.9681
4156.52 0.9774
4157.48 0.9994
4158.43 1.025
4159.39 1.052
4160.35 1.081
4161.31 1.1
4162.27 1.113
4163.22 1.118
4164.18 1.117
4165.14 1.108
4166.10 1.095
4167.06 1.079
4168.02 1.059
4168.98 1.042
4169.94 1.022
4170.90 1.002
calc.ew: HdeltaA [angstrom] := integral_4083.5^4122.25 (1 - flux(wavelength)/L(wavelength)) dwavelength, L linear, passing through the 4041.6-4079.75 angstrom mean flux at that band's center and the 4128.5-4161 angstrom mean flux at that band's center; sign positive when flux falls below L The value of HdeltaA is -1.0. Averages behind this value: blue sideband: 1.03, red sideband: 1.04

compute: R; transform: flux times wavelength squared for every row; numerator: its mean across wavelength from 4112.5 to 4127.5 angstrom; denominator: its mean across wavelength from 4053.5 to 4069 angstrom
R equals 1.10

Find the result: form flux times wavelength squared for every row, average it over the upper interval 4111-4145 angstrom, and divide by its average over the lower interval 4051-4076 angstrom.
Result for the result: 1.1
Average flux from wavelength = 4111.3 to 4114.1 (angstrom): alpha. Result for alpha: 1.09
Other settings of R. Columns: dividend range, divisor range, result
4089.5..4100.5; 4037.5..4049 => 1.04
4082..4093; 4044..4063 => 1.09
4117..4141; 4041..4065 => 1.05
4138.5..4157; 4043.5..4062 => 1.04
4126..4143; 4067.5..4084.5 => 1.02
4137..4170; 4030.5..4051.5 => 1.04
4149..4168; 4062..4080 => 1.07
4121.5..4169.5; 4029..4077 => 1.06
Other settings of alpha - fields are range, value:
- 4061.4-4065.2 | 0.981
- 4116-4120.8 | 1.03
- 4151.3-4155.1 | 0.992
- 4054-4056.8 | 1.03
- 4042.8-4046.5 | 1.06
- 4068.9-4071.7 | 0.991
